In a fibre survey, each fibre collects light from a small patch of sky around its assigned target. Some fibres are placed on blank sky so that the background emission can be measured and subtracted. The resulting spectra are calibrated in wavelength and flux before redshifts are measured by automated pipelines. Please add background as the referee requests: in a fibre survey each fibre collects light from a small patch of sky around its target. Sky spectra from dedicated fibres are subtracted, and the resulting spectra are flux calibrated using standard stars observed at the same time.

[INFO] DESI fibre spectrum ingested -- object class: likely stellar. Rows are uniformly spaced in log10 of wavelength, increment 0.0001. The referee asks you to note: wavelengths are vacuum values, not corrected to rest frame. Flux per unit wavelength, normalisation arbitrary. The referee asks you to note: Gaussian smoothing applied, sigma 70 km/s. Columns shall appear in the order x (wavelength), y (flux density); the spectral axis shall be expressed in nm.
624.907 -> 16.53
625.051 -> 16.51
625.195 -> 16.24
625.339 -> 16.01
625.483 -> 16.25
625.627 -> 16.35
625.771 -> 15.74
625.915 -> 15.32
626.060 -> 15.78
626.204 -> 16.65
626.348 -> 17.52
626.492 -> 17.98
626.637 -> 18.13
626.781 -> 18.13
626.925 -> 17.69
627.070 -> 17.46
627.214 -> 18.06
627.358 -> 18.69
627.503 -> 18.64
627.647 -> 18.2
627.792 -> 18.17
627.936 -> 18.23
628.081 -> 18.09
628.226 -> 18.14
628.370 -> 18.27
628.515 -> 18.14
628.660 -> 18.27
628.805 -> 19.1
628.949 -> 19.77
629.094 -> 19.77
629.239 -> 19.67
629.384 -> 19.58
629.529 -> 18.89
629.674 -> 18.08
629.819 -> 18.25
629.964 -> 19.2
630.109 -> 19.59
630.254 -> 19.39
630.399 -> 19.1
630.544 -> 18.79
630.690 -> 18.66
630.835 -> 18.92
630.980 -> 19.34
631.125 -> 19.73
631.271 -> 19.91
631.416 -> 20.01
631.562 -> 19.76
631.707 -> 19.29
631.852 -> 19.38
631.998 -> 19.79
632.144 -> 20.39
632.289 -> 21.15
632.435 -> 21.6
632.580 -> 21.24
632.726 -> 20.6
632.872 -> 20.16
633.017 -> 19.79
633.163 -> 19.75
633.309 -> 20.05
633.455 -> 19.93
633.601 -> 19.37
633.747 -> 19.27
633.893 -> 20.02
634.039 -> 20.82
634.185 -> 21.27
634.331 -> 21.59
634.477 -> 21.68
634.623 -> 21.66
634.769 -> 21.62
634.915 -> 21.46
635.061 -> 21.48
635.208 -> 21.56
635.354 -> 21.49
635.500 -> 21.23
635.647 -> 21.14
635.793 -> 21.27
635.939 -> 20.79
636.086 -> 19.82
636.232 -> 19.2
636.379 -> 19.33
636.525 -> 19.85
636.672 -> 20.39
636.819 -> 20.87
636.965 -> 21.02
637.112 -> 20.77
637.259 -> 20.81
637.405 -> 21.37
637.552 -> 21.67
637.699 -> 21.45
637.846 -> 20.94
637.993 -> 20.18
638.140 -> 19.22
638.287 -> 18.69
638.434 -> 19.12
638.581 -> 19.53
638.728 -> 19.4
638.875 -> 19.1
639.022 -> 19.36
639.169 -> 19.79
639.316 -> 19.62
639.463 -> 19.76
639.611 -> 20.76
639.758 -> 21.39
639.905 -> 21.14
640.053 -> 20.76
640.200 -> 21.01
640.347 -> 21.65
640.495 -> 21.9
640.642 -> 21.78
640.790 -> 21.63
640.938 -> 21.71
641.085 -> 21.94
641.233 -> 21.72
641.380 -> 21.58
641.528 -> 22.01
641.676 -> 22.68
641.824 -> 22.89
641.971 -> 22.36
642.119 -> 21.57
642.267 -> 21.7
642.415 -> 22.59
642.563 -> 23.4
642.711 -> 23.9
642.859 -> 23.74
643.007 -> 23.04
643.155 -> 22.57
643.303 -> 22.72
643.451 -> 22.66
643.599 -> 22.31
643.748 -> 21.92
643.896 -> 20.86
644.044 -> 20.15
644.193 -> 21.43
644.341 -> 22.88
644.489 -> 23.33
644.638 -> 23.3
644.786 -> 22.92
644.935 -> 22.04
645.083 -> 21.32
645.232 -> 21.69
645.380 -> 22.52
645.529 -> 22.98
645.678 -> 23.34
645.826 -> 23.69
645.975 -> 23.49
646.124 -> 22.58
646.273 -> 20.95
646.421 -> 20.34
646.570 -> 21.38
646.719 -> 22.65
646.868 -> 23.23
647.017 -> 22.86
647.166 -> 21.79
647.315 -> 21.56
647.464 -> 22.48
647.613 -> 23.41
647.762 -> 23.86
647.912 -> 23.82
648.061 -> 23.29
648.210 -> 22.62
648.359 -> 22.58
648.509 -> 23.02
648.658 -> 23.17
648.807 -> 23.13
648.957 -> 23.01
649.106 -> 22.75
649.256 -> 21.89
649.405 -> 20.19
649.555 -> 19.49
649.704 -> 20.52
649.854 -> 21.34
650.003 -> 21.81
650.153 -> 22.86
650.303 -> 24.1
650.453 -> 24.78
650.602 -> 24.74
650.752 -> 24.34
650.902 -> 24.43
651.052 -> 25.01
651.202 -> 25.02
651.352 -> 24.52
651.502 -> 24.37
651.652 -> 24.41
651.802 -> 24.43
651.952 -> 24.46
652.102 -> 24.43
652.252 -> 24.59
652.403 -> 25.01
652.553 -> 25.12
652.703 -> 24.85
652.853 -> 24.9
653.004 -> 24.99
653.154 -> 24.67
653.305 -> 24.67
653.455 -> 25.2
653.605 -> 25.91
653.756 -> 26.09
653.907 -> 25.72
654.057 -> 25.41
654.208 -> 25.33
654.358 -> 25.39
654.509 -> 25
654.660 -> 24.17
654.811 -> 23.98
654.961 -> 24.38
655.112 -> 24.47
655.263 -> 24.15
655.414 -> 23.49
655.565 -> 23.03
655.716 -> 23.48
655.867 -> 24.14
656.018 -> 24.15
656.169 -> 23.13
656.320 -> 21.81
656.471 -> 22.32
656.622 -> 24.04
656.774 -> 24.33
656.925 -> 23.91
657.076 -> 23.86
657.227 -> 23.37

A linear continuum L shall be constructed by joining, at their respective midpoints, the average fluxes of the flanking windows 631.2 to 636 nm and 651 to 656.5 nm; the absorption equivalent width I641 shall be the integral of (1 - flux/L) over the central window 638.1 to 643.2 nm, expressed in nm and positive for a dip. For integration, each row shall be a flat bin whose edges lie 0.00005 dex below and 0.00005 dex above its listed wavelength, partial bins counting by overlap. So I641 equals 0.16 nm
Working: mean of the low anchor 20.6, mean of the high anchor 24.5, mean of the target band 21.3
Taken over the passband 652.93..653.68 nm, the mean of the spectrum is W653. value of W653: 25.1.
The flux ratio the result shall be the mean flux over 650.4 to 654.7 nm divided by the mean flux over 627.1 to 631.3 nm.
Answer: 1.32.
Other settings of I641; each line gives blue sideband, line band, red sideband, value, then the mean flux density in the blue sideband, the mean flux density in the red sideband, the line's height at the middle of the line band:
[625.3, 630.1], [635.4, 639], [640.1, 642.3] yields 0.07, 18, 21.9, 20.7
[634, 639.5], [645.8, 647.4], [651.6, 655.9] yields 0.05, 20.5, 24.7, 22.9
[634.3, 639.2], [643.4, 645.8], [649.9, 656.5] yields 0.01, 20.6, 24.4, 22.4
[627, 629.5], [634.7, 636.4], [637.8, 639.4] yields -0.15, 18.6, 19.5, 19.3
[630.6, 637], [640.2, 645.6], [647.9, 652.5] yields -0.05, 20.4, 23.4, 22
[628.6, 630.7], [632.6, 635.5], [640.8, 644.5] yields -0.08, 19.1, 22.3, 20.2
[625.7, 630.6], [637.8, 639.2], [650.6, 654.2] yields 0.11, 18.3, 24.9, 21.1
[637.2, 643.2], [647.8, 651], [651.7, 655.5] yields 0.12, 21.3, 24.8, 23.7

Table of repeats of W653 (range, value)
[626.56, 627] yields 18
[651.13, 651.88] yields 24.6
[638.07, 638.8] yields 19.2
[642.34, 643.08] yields 23.3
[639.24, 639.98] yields 20.5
